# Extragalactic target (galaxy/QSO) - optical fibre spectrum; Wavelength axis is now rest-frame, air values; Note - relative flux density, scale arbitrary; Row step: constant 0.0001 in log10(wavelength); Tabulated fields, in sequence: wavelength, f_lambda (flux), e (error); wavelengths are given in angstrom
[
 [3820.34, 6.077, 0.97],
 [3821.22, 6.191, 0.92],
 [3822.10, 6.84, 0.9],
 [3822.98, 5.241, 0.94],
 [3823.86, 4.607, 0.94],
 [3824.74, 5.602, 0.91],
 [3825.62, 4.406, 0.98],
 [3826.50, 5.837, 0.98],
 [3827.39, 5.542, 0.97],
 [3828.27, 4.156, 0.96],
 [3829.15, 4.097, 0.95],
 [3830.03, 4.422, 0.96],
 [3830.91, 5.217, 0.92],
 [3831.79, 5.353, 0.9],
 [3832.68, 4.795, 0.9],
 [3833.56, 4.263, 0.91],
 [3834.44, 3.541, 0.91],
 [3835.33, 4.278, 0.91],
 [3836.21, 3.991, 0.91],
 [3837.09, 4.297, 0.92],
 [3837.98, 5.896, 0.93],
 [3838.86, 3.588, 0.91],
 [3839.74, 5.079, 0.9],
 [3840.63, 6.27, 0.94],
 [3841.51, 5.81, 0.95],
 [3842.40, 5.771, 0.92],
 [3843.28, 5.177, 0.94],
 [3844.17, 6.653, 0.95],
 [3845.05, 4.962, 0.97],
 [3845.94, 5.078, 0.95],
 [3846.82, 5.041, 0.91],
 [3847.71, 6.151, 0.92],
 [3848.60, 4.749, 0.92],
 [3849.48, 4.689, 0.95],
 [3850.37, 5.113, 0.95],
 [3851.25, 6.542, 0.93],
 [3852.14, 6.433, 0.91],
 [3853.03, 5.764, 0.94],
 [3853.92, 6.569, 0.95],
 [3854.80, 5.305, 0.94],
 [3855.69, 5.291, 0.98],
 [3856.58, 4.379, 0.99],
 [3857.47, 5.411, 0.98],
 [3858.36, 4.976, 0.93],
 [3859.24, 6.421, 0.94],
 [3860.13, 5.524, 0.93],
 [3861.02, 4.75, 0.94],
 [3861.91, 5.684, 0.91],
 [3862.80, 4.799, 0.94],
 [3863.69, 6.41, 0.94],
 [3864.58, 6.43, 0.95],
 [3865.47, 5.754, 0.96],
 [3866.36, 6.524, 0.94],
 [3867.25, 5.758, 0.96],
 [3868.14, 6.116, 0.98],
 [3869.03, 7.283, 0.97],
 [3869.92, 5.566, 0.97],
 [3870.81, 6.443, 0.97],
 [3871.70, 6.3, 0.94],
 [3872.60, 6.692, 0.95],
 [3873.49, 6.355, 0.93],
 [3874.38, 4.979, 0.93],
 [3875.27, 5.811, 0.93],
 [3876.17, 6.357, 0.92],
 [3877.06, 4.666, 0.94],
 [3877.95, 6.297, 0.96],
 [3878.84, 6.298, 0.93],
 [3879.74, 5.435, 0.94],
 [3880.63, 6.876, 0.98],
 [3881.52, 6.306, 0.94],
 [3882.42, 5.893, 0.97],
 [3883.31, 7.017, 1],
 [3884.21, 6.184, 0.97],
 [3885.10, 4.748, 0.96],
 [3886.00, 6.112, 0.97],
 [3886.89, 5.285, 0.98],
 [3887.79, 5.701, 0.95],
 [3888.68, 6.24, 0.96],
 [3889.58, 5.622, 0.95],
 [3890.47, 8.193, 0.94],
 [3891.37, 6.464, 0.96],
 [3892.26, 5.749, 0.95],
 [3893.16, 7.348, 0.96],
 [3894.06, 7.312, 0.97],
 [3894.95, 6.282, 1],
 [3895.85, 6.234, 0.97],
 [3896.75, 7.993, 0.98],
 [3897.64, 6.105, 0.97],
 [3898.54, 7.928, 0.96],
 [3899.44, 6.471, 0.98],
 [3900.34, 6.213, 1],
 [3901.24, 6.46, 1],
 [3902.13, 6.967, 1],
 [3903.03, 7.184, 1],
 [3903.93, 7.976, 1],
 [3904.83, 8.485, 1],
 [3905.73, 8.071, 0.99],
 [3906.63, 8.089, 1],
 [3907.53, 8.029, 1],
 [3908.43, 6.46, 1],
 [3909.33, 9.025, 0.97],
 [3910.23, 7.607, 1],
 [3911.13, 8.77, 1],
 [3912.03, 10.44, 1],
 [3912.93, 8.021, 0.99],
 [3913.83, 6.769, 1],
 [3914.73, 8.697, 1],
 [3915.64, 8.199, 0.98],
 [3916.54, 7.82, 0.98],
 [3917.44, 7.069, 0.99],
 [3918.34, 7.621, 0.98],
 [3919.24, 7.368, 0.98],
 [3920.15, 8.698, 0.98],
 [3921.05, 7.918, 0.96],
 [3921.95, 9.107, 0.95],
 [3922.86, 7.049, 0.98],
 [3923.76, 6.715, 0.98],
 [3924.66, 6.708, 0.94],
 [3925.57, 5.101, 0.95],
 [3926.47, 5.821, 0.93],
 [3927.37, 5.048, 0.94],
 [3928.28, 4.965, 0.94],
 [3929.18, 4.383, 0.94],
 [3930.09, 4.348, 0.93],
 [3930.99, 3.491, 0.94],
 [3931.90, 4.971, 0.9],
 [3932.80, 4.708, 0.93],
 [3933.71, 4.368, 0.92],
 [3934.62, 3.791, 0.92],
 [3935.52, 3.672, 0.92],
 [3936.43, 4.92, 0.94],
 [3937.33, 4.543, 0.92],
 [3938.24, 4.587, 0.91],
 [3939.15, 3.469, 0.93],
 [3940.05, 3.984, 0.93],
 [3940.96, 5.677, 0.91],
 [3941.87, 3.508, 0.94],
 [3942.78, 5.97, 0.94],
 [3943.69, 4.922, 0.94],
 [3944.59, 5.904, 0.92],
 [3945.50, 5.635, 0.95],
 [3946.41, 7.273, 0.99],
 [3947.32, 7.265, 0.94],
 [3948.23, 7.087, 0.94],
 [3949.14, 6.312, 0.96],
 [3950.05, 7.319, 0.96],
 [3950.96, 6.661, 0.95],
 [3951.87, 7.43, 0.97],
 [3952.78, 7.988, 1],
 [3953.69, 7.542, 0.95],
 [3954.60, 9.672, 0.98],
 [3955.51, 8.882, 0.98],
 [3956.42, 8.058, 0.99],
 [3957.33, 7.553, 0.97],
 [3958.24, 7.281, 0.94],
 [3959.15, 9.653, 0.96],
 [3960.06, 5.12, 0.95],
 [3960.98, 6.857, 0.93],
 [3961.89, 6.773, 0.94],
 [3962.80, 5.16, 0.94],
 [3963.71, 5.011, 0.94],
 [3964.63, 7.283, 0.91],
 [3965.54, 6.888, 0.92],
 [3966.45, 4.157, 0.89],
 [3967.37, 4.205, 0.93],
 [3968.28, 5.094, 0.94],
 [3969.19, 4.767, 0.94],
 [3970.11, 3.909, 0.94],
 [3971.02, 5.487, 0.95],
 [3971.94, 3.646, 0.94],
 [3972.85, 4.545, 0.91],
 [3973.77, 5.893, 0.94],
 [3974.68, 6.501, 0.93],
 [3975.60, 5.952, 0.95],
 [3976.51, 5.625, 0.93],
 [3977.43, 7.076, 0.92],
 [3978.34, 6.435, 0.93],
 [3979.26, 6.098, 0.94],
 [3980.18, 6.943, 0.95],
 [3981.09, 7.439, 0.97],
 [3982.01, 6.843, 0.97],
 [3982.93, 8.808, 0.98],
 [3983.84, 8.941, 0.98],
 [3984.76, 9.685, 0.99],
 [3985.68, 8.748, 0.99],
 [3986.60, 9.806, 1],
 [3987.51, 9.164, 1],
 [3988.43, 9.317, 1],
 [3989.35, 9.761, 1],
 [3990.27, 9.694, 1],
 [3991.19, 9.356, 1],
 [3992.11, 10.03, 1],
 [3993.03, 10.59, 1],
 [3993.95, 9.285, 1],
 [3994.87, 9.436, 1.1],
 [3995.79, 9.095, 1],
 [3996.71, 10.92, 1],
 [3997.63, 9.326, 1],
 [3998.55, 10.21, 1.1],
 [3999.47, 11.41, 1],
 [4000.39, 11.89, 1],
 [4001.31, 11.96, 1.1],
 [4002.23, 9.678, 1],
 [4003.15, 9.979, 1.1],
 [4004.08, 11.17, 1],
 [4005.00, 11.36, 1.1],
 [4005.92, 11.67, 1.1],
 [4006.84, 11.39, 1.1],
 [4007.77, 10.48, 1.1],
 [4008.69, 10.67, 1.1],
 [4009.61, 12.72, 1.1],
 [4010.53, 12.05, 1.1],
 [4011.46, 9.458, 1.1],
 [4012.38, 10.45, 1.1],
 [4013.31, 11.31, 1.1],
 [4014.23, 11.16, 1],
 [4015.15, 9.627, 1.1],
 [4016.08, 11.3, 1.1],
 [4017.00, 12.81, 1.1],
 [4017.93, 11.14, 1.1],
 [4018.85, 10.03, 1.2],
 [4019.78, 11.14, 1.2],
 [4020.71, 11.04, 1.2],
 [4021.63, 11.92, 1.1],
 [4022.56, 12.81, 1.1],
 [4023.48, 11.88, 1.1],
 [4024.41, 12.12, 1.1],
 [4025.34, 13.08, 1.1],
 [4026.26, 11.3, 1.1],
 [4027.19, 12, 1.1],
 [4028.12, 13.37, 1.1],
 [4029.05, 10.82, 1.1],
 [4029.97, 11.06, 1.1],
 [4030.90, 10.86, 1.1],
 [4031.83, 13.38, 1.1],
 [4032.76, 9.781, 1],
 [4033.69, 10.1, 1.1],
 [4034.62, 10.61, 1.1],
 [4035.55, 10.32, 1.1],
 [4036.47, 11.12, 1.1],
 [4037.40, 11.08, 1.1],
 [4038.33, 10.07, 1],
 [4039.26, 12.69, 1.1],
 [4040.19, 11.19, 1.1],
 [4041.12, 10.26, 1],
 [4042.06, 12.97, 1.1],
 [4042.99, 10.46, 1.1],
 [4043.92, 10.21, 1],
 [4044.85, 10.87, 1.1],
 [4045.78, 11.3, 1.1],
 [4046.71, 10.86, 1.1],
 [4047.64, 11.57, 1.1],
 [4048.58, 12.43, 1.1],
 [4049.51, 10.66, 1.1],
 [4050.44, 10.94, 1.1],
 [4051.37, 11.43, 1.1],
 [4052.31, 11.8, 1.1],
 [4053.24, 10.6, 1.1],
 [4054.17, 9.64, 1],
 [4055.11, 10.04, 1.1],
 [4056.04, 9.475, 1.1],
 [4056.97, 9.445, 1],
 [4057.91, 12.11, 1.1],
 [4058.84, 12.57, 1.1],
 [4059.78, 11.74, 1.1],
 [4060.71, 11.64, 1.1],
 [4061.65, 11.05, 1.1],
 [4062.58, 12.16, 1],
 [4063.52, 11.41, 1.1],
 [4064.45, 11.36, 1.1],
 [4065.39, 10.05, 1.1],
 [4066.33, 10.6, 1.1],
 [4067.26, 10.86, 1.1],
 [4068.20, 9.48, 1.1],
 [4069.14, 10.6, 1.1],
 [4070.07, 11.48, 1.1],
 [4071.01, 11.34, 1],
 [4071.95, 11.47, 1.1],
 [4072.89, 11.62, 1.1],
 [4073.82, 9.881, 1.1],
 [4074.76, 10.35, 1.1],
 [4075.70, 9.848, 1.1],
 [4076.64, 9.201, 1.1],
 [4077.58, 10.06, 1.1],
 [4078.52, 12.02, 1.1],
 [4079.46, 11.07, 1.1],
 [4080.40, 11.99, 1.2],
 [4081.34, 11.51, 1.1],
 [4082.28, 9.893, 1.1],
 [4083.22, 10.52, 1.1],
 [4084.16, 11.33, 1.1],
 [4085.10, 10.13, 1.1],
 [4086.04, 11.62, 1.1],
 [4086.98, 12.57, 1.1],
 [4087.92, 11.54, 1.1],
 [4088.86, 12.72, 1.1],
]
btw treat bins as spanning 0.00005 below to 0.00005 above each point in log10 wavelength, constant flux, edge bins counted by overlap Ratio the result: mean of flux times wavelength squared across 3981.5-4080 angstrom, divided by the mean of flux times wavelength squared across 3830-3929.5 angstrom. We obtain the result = 1.86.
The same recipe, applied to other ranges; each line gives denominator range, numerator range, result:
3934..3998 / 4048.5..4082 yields 1.66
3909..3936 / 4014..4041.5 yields 1.82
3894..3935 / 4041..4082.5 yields 1.71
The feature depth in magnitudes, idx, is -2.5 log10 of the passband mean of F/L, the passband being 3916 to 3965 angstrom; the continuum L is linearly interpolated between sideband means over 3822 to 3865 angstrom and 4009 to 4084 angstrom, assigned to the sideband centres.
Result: 0.28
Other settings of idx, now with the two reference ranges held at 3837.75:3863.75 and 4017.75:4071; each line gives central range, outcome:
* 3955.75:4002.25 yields 0.21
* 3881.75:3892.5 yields 0.07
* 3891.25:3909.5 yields -0.04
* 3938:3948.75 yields 0.44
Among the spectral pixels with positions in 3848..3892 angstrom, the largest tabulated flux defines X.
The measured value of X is 8.193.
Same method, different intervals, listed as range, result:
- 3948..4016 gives 12.72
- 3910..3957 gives 10.44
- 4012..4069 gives 13.38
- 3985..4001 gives 11.89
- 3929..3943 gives 5.97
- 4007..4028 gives 13.08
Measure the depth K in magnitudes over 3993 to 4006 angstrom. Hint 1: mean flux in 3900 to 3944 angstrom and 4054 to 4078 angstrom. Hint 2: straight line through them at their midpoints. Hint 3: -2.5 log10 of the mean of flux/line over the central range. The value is -0.20 mag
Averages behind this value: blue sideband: 6.4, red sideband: 10.8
